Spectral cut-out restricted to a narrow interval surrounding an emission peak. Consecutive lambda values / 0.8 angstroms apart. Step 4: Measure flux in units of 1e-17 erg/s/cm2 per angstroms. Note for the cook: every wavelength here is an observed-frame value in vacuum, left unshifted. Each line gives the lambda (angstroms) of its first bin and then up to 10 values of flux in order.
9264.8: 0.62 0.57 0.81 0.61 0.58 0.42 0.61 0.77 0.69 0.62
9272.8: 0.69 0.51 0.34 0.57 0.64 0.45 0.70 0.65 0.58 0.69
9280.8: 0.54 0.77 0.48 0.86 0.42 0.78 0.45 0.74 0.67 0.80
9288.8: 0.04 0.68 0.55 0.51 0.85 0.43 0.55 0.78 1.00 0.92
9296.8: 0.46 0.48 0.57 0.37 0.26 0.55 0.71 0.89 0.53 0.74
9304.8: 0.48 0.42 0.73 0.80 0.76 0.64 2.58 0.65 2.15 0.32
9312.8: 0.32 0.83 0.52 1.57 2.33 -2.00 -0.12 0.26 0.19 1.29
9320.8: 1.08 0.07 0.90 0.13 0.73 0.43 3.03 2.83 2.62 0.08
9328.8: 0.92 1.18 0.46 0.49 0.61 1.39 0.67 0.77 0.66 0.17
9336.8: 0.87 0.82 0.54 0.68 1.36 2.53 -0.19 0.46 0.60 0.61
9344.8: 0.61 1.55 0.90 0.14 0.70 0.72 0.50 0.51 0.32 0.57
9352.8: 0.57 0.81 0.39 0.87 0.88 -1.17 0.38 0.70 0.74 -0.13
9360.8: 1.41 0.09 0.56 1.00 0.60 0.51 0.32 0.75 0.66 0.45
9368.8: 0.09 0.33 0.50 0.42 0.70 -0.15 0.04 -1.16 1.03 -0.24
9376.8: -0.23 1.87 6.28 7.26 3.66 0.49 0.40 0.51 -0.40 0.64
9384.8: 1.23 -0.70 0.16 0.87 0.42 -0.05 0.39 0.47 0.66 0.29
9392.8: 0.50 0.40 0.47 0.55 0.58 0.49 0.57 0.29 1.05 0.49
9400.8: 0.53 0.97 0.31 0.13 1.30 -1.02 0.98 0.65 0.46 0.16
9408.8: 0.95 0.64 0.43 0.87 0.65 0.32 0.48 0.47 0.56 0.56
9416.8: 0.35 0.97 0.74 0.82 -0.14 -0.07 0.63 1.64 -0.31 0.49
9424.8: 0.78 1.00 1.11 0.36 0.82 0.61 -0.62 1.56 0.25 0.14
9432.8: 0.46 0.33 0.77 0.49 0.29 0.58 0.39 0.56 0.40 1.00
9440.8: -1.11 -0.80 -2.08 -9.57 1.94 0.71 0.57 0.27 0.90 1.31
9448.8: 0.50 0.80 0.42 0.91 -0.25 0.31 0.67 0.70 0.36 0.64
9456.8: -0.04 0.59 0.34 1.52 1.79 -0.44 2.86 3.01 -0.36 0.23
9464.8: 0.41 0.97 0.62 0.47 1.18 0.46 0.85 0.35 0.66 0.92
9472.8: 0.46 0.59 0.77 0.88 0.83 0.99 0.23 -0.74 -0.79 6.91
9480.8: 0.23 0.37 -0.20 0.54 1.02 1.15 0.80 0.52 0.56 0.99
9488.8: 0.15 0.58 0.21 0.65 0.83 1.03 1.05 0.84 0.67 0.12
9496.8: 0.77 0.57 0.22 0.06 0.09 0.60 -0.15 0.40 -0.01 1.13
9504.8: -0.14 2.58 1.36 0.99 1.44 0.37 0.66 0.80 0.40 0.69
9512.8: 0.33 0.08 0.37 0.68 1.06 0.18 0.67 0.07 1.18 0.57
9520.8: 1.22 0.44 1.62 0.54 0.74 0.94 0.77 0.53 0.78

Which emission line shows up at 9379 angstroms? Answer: H-beta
